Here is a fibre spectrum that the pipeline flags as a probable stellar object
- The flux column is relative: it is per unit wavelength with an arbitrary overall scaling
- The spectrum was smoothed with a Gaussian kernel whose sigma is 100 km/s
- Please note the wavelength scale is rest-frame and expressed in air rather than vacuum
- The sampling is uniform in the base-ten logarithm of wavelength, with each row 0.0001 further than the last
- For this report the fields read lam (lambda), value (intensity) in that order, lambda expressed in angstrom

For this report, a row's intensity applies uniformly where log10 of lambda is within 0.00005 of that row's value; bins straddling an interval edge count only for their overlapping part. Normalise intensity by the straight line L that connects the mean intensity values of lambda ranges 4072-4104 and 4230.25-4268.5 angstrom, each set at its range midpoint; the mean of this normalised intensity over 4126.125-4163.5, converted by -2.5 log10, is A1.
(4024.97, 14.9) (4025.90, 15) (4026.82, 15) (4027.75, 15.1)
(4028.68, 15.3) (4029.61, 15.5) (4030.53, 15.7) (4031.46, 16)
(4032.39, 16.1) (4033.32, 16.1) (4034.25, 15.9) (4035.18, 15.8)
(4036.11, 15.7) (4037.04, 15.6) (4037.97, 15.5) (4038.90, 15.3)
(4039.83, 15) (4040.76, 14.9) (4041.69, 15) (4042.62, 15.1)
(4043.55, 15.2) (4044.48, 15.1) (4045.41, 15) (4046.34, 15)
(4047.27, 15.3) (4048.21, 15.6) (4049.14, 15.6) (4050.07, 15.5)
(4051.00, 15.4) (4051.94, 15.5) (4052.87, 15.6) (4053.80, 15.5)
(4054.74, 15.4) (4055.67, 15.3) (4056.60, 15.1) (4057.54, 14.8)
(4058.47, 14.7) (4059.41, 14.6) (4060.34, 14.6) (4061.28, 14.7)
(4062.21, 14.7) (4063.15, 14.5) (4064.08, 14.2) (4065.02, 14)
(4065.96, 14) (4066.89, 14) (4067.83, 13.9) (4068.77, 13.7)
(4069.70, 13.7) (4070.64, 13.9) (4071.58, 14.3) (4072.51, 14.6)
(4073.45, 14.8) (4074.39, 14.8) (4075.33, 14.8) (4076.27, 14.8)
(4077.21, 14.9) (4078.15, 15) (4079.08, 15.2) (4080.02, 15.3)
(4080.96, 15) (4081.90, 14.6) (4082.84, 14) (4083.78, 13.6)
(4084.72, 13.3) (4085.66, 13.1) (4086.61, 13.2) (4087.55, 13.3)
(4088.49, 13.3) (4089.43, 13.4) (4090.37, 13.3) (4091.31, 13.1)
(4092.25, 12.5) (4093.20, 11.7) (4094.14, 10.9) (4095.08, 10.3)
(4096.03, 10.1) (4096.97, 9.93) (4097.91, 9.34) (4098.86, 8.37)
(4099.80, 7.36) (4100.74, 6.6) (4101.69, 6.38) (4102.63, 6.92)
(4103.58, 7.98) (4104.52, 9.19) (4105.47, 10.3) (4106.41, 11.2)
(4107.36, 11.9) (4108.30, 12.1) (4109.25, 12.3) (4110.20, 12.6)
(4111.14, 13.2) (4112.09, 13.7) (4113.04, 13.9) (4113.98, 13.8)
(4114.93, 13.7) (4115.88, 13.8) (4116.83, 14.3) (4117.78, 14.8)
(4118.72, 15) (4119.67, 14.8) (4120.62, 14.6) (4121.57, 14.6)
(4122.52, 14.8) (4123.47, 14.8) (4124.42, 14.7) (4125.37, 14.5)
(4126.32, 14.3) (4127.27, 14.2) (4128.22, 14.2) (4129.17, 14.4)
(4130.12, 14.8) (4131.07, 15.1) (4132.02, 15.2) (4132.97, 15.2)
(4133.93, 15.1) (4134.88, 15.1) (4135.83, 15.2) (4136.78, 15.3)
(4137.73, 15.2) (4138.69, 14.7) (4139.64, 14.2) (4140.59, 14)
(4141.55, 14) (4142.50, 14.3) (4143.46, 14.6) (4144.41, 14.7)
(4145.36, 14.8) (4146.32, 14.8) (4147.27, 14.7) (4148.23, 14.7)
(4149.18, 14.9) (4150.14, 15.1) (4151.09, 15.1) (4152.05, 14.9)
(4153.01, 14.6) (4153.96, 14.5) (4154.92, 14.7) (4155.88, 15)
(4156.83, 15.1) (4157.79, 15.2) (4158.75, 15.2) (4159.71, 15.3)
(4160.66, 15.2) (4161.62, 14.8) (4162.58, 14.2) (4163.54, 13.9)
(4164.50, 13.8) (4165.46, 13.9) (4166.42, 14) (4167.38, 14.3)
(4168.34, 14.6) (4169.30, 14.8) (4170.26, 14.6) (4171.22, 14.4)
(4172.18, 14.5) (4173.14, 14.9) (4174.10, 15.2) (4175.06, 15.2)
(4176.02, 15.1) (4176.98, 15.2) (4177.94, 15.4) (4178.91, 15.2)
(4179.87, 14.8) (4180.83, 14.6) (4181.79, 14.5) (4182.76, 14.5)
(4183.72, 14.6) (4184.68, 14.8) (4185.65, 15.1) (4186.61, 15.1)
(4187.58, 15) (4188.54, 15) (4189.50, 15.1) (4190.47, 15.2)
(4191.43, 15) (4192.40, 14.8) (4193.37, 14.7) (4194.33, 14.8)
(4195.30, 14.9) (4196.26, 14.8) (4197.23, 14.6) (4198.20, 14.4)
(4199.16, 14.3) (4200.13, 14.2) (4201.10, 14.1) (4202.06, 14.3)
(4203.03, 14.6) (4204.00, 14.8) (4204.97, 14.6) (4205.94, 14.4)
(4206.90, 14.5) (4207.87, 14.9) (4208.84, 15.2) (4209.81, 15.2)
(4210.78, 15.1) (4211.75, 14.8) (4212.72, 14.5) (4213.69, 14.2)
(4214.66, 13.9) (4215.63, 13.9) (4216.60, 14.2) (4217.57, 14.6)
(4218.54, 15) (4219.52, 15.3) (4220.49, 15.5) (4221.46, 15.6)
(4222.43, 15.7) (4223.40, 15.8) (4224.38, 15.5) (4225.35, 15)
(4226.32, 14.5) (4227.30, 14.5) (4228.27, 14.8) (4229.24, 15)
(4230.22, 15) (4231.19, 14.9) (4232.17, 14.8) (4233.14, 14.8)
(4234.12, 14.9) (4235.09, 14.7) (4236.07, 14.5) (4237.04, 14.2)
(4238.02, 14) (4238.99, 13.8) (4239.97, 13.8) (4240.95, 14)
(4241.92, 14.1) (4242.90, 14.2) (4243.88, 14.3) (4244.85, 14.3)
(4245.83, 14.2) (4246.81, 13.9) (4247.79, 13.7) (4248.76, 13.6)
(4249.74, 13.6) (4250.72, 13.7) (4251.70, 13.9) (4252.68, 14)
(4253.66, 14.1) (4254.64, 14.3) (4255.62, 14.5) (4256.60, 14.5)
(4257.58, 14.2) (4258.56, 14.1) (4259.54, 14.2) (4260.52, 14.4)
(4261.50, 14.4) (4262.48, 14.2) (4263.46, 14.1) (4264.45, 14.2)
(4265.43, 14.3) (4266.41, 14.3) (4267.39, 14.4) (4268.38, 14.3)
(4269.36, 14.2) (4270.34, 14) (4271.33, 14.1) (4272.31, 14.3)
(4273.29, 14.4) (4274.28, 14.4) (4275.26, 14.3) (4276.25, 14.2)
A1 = -0.14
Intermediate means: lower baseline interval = 12.2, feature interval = 14.8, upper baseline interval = 14.2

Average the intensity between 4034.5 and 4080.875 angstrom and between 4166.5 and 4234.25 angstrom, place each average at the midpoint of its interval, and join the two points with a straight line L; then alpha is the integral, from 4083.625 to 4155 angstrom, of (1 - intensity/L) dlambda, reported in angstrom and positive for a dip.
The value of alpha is 8.0 angstrom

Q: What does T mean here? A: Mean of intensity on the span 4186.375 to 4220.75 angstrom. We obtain 14.7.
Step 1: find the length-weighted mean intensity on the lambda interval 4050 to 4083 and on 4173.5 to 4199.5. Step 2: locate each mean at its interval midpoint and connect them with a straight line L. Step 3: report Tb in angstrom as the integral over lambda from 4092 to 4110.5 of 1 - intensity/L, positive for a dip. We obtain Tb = 6.2 angstrom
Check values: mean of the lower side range 14.7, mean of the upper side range 14.9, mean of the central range 9.84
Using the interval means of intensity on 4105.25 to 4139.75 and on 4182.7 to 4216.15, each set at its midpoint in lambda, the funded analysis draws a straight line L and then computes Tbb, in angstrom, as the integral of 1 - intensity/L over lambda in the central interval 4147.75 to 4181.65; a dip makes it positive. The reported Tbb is -0.8 angstrom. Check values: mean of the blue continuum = 14.1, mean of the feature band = 14.8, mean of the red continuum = 14.7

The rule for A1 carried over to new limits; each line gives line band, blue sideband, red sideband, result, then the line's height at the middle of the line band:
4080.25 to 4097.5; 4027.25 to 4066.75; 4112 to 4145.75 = 0.170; 14.9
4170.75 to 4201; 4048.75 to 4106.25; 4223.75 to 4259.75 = -0.068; 13.9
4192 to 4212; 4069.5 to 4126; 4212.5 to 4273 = -0.054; 13.9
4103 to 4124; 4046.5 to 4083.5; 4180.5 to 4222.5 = 0.134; 14.8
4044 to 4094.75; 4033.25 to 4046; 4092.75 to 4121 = -0.060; 13.6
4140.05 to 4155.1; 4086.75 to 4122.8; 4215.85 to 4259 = -0.156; 12.7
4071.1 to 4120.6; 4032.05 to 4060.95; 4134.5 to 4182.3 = 0.200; 15.1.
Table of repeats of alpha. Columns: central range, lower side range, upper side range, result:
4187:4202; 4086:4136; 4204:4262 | -0.9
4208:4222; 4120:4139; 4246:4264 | -0.5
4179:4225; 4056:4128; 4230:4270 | -3.0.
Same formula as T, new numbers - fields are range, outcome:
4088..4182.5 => 13.6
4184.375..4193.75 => 15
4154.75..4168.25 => 14.6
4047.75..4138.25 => 13.5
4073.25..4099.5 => 13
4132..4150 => 14.8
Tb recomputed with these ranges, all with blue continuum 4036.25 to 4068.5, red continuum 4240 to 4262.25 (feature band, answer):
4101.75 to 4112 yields 2.8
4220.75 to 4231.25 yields -0.7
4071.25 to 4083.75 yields 0.1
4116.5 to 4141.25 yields -0.2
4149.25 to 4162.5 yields -0.4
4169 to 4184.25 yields -0.4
